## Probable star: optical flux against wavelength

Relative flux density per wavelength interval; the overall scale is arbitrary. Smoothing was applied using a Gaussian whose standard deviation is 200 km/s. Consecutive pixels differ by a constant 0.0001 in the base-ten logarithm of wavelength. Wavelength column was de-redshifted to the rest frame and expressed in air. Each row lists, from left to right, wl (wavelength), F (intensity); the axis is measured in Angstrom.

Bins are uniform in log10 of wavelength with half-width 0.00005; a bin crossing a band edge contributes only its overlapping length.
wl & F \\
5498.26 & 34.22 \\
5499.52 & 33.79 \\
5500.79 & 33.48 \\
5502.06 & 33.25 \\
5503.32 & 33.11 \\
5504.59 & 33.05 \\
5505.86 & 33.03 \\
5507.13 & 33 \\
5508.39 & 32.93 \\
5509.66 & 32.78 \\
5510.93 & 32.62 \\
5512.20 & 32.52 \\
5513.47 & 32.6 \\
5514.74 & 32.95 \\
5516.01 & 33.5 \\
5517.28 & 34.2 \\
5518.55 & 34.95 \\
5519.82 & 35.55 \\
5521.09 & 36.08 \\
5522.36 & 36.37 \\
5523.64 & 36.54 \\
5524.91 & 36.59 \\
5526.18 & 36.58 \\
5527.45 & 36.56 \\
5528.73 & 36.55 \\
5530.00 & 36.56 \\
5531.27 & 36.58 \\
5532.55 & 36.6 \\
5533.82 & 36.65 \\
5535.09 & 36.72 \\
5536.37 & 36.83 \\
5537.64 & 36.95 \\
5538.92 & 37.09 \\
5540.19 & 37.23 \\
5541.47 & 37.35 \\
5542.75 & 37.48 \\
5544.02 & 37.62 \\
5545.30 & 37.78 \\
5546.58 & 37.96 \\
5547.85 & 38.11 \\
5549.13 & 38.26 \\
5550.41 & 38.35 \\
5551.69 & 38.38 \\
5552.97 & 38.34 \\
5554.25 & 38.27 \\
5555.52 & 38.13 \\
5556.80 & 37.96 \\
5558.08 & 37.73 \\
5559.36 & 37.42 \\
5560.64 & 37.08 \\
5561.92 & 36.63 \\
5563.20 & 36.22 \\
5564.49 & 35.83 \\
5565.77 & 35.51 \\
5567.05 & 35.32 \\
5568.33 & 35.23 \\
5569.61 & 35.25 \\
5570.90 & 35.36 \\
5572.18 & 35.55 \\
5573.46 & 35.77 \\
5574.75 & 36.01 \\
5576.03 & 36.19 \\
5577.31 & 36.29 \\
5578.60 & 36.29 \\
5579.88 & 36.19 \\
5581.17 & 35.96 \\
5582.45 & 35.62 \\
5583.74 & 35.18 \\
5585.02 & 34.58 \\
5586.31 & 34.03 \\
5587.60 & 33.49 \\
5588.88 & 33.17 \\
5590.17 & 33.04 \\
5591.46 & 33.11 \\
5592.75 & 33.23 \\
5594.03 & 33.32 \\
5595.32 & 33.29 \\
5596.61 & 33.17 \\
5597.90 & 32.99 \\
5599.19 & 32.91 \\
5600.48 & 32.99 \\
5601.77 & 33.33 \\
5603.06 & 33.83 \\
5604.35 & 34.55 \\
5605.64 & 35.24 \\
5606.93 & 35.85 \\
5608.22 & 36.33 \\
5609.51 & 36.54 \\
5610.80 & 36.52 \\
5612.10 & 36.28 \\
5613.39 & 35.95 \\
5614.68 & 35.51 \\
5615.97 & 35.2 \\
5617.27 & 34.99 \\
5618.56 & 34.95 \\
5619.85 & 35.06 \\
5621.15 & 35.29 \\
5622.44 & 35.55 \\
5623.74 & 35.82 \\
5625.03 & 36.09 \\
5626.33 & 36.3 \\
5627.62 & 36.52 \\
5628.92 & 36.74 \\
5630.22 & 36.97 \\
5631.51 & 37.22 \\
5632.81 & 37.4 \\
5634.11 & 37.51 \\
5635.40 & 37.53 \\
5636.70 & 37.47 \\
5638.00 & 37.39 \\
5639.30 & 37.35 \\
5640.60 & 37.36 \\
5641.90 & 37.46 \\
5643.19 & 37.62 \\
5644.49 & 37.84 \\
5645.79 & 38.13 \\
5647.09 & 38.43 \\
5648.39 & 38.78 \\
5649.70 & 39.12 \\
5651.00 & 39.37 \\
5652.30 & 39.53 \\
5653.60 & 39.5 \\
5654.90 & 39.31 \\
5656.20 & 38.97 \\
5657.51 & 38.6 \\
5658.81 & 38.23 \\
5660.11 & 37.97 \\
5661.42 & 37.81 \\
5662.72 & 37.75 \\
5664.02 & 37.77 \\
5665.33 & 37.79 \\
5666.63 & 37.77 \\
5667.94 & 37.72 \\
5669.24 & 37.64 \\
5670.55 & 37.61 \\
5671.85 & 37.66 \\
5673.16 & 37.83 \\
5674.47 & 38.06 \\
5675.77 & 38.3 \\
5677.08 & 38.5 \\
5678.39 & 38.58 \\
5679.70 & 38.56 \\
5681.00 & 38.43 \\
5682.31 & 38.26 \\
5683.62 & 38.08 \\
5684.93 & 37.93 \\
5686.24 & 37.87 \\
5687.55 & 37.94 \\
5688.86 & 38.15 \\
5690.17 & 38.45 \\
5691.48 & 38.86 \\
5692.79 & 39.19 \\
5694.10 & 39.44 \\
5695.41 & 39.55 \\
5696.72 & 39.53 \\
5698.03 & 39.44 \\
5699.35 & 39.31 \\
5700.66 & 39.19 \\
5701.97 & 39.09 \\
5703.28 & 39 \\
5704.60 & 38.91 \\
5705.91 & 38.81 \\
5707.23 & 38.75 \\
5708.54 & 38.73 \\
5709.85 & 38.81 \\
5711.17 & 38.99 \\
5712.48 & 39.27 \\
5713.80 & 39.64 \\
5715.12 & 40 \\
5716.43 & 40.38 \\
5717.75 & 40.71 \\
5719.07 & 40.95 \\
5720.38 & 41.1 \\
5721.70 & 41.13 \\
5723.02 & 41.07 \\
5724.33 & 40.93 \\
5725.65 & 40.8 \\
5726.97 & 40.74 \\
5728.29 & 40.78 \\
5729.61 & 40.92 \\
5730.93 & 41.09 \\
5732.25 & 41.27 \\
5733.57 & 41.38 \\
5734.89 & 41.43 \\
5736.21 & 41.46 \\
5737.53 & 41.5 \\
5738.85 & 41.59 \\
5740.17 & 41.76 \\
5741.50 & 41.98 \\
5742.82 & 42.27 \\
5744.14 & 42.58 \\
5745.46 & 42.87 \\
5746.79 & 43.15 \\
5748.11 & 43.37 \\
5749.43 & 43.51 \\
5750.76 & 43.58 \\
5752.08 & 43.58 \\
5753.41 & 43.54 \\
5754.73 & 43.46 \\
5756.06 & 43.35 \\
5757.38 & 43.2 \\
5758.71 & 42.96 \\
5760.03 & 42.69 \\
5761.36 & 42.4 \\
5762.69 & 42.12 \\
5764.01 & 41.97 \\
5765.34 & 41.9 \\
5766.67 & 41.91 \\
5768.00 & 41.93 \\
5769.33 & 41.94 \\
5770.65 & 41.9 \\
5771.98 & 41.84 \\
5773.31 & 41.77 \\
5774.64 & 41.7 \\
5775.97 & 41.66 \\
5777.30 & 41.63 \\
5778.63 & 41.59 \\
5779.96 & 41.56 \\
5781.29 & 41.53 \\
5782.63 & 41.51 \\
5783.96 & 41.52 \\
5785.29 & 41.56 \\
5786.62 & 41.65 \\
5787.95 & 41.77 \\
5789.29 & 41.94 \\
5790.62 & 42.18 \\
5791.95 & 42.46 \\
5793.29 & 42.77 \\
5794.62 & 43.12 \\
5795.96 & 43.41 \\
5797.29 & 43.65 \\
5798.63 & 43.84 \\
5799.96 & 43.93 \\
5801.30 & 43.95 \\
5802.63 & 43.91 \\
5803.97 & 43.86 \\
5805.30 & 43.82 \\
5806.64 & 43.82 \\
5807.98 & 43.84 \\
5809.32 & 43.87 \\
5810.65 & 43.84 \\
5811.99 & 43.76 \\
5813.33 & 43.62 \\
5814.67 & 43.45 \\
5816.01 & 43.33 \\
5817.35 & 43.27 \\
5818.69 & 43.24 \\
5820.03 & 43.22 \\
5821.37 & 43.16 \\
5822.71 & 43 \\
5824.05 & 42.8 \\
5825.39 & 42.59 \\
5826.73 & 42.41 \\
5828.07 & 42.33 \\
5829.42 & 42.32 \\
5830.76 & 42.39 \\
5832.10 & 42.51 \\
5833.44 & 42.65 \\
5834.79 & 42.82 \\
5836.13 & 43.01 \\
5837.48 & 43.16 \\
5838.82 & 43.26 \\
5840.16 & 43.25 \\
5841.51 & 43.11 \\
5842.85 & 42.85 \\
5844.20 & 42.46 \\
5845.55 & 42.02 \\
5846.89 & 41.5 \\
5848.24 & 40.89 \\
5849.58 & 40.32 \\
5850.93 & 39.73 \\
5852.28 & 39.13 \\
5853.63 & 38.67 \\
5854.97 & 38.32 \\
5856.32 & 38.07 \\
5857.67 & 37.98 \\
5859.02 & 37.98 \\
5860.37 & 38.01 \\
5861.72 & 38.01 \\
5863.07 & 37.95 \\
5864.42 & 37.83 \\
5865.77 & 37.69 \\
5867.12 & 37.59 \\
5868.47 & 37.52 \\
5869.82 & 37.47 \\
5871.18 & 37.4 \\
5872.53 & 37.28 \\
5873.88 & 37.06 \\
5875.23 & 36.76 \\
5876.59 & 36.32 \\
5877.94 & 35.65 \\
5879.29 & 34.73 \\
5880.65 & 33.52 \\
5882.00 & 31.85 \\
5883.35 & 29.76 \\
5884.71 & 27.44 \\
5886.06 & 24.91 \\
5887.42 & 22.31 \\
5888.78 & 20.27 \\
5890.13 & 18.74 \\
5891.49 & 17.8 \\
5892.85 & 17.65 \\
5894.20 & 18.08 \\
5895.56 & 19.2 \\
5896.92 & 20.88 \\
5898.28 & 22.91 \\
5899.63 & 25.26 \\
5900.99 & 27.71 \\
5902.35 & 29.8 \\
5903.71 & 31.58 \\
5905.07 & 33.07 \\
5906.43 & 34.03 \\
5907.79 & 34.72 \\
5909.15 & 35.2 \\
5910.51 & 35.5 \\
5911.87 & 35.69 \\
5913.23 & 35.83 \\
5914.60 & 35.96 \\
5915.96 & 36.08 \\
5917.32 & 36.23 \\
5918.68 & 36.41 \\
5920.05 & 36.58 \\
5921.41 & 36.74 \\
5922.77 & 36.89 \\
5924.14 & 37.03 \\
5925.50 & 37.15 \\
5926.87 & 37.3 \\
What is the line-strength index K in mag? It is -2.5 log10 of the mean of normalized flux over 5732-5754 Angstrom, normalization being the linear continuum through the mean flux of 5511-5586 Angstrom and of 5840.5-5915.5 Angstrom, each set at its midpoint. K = -0.22 mag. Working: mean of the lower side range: 36.3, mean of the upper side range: 33.5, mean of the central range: 42.4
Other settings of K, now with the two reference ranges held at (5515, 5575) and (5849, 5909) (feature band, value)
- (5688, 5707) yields -0.13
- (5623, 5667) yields -0.08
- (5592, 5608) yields 0.07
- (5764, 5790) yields -0.24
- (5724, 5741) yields -0.21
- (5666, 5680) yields -0.09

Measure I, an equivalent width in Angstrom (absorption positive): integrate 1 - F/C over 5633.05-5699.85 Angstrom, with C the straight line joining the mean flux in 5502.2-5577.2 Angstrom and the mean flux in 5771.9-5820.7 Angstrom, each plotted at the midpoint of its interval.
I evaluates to 1.8 Angstrom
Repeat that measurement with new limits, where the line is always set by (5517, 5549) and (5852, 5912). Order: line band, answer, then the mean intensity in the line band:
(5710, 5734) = -4.6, 40.6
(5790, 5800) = -3.1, 43.1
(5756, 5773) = -4.5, 42.3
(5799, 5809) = -3.3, 43.9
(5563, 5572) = 0.2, 35.5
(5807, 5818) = -3.6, 43.6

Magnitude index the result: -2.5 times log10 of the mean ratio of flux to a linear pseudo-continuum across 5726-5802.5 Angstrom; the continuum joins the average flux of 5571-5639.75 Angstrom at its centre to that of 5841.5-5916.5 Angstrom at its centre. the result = -0.23 mag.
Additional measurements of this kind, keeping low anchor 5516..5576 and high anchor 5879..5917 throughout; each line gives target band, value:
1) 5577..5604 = 0.05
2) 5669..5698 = -0.15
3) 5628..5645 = -0.09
